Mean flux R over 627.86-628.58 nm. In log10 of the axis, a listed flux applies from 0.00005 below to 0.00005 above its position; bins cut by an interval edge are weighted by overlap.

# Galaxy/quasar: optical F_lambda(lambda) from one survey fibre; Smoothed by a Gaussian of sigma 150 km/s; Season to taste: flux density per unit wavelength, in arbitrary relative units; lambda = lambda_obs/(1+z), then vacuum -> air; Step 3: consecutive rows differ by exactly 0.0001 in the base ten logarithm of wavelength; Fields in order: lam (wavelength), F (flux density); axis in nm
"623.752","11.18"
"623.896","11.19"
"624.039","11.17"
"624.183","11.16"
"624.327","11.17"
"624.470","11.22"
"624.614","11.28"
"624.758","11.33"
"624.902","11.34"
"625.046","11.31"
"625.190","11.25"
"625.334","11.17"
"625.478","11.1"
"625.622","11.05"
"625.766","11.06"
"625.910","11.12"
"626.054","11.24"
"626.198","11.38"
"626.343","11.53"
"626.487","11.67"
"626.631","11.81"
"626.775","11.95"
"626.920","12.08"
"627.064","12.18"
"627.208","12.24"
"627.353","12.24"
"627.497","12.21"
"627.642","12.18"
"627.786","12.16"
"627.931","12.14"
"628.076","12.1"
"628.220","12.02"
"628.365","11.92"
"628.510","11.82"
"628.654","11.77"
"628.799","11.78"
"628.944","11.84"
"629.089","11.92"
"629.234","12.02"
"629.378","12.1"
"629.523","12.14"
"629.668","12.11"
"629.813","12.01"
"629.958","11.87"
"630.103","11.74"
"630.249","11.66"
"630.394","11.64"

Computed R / 12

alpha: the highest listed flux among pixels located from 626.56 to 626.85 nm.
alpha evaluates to 11.95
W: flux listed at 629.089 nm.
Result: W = 11.92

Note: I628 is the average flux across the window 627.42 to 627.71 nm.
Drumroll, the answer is 12.2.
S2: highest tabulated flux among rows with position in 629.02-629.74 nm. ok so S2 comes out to 12.14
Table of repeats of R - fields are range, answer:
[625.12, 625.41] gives 11.2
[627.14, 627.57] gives 12.2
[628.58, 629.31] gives 11.9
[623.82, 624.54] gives 11.2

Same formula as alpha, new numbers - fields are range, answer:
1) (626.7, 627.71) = 12.24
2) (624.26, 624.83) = 11.33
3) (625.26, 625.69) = 11.17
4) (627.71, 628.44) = 12.16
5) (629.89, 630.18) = 11.87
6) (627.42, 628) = 12.21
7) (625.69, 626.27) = 11.38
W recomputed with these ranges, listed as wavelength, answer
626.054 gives 11.24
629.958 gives 11.87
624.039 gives 11.17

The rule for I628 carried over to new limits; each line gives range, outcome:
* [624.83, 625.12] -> 11.3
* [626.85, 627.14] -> 12.2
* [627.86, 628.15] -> 12.1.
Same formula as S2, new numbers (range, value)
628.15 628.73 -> 12.02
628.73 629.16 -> 11.92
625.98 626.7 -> 11.81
